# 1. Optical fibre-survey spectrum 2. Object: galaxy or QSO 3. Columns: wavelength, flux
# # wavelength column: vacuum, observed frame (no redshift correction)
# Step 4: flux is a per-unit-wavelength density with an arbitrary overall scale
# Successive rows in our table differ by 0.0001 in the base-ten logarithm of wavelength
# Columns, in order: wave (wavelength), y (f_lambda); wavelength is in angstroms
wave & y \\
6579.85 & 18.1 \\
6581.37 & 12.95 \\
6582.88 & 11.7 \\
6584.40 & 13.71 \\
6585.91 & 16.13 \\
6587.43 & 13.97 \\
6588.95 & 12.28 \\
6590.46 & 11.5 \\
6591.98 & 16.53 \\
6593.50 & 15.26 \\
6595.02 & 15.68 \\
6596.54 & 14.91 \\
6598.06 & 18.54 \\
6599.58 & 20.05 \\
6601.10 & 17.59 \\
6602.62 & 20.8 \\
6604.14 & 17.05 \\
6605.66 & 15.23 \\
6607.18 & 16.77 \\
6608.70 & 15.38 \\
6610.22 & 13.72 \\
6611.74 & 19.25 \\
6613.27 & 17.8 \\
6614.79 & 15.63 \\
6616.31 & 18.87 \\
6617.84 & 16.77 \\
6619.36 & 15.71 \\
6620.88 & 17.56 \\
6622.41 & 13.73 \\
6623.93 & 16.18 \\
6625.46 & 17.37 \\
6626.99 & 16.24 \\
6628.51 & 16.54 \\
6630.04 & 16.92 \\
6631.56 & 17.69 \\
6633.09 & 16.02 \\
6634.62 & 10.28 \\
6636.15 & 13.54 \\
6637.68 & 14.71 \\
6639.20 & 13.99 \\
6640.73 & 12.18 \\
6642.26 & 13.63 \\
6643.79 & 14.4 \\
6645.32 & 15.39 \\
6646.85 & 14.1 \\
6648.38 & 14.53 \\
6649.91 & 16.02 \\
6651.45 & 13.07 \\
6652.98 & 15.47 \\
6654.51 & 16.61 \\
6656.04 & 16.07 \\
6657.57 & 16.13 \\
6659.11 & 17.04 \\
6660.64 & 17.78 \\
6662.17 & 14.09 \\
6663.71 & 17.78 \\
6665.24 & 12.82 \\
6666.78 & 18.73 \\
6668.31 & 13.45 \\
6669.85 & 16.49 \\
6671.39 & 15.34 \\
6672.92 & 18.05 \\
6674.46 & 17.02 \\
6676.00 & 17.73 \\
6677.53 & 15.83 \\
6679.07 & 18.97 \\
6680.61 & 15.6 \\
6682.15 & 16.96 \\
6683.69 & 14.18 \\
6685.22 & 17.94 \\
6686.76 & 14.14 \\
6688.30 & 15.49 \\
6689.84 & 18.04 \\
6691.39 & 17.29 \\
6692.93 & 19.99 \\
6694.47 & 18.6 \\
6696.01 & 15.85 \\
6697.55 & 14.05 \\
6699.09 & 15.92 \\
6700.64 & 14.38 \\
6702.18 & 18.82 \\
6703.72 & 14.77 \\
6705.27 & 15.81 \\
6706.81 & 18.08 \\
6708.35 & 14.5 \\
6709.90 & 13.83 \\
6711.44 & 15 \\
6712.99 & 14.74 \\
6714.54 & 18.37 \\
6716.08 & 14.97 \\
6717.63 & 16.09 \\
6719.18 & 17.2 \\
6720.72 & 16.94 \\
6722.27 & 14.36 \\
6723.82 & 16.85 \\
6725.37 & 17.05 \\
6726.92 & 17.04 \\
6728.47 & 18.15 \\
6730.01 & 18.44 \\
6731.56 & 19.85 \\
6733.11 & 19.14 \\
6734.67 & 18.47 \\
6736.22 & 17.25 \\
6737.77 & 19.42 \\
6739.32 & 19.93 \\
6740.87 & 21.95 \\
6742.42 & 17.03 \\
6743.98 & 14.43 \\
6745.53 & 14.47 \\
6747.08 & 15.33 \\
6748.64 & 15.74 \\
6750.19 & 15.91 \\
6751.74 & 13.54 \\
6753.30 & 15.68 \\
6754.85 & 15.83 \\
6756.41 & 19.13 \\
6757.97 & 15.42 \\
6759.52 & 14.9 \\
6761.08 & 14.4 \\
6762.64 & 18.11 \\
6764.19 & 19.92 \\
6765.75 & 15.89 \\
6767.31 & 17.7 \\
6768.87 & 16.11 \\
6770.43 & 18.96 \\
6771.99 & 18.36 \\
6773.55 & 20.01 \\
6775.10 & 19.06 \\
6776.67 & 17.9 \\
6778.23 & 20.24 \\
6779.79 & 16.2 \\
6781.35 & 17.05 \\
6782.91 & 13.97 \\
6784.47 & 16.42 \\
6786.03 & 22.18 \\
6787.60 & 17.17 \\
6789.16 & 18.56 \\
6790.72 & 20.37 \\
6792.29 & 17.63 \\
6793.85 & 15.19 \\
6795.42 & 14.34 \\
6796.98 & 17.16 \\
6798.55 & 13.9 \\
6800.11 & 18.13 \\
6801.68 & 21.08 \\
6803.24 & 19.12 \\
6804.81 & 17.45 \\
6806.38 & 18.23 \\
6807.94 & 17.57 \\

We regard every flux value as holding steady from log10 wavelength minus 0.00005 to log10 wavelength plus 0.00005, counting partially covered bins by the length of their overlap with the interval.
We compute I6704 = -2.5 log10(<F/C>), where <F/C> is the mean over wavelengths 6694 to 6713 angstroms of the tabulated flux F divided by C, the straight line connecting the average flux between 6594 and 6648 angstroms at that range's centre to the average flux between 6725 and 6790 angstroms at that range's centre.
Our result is 0.08 mag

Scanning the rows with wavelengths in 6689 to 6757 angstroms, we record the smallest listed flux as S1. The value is 13.54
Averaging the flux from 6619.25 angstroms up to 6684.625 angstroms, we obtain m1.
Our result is 15.6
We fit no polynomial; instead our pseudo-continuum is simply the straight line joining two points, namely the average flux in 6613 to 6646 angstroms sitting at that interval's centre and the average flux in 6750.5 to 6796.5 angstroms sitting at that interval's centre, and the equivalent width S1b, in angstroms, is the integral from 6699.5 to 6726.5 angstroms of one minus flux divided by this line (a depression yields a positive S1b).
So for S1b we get 0.81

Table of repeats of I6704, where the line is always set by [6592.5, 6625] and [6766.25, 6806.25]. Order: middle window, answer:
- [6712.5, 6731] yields 0.04 mag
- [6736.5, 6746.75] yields -0.01 mag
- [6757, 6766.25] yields 0.07 mag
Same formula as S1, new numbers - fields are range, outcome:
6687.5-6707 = 14.05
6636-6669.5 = 12.18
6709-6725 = 13.83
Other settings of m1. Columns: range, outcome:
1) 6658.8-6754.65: 16.6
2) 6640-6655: 14.5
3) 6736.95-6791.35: 17.3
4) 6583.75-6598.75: 14.8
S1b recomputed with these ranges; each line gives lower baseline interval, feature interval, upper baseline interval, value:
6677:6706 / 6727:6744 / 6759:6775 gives -1.6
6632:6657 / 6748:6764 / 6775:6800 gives 0.6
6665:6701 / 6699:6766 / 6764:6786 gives 1.9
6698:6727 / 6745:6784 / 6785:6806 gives 0.8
